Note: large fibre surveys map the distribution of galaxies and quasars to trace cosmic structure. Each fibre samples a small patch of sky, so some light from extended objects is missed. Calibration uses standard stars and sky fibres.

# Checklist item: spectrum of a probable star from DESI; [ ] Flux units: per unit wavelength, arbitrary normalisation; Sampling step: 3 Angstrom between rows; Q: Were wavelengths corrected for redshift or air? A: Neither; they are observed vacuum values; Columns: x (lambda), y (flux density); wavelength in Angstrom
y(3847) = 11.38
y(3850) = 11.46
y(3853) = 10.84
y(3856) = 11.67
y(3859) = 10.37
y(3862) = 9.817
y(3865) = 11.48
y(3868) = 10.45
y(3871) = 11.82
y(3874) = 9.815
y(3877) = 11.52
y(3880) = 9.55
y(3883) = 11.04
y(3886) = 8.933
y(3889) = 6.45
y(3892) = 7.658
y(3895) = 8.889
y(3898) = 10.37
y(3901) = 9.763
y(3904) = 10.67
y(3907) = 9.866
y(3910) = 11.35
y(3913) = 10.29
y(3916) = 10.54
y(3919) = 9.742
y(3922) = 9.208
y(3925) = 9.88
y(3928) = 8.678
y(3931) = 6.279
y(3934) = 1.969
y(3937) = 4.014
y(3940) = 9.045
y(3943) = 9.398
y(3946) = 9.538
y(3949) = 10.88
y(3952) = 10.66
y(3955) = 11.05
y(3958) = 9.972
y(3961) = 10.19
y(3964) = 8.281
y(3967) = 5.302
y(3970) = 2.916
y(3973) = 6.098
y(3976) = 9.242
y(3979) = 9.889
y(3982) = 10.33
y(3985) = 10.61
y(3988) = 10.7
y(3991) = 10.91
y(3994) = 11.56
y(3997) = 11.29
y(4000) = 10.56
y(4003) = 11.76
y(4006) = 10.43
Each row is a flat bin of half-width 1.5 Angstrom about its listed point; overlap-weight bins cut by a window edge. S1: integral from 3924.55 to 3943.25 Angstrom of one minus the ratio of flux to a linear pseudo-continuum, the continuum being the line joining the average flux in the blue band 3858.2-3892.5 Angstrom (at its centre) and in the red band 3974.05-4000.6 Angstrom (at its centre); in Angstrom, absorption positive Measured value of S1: 6.4 Angstrom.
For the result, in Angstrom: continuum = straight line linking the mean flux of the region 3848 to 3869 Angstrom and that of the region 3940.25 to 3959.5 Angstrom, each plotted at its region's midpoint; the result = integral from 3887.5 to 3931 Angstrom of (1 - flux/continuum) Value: 4.5 Angstrom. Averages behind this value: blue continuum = 10.9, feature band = 9.41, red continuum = 10.2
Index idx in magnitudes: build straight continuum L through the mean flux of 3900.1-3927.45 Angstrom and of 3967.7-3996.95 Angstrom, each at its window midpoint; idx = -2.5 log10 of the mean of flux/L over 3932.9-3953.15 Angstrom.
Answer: 0.21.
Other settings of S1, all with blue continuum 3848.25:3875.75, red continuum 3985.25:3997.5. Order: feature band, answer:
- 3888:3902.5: 2.9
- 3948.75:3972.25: 5.4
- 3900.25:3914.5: 0.7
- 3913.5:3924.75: 1.1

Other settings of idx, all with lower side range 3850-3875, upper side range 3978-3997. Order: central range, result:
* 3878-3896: 0.22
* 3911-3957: 0.22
